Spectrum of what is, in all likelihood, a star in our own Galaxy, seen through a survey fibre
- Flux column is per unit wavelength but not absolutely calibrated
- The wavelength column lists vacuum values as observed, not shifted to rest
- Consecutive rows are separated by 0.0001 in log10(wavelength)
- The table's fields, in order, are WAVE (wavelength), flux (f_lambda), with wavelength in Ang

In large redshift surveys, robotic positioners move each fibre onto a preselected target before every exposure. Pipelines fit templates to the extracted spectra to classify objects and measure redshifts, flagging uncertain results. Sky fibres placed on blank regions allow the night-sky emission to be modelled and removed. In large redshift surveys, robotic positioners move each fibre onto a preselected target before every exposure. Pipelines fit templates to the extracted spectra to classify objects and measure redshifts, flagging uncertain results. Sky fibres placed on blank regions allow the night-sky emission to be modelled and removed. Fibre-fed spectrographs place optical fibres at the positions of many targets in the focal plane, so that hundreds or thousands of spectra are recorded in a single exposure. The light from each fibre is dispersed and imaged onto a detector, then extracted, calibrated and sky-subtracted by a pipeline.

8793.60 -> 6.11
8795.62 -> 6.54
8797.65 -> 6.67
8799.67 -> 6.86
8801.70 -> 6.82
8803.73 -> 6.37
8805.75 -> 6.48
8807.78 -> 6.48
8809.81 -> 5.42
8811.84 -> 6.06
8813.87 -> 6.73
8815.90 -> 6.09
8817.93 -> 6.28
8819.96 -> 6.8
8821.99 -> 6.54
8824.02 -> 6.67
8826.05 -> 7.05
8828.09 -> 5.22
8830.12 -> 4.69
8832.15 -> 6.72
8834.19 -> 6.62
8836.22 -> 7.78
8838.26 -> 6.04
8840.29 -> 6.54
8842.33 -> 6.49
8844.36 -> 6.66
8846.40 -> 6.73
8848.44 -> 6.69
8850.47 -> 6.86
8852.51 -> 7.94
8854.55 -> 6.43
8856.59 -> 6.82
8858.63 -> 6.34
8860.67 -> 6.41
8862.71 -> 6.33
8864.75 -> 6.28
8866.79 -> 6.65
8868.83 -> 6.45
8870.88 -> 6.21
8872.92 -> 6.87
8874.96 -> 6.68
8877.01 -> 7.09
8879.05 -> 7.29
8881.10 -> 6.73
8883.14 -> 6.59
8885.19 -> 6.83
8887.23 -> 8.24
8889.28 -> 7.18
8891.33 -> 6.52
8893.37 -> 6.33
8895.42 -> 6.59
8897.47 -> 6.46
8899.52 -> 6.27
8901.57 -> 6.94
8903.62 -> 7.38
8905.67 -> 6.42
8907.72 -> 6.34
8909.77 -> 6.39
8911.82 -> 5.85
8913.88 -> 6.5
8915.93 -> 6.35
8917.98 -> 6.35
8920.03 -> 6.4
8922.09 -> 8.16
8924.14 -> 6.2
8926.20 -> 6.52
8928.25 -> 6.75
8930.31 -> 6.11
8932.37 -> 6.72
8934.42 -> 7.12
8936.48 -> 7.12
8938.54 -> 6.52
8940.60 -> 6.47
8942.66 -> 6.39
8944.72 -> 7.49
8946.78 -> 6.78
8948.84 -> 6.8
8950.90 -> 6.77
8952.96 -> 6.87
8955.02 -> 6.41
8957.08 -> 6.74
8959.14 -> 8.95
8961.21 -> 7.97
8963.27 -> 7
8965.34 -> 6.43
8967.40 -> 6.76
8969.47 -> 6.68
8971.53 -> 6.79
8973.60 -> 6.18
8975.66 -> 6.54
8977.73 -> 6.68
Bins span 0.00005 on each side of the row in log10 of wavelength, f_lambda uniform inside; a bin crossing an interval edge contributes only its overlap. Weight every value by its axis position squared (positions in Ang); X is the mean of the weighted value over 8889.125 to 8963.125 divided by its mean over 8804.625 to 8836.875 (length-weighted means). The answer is 1.09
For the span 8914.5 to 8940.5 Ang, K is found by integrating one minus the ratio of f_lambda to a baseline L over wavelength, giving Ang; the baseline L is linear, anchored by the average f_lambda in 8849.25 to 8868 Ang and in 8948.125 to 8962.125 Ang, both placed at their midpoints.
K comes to 1.40 Ang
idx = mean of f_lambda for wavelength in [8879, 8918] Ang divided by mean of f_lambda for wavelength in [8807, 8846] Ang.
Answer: 1.05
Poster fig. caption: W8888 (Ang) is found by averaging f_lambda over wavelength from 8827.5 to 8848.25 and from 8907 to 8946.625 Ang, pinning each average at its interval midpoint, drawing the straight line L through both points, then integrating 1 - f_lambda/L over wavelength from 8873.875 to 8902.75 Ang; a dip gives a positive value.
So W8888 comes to -1.4 Ang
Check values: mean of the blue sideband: 6.39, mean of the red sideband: 6.62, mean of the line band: 6.84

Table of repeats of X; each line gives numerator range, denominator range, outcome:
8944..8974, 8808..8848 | 1.13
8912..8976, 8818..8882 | 1.05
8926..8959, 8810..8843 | 1.09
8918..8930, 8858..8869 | 1.06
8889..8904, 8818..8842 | 1.05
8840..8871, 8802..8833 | 1.07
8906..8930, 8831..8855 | 0.98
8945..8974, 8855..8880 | 1.08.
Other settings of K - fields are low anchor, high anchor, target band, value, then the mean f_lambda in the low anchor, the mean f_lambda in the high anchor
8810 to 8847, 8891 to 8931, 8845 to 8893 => -2.3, 6.4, 6.55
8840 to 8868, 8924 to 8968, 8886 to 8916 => 0.5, 6.66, 6.87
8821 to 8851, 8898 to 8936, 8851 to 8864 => -0.4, 6.48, 6.6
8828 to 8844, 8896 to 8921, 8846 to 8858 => -1.0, 6.34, 6.47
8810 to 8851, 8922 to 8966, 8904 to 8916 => 0.7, 6.44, 6.9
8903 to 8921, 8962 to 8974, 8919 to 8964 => -2.4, 6.42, 6.69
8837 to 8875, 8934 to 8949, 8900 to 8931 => 0.8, 6.61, 6.82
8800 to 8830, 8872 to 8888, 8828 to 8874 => 1.2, 6.32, 7.02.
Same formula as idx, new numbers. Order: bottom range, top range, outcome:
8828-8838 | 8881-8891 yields 1.13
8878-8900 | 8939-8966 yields 1.02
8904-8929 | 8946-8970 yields 1.07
